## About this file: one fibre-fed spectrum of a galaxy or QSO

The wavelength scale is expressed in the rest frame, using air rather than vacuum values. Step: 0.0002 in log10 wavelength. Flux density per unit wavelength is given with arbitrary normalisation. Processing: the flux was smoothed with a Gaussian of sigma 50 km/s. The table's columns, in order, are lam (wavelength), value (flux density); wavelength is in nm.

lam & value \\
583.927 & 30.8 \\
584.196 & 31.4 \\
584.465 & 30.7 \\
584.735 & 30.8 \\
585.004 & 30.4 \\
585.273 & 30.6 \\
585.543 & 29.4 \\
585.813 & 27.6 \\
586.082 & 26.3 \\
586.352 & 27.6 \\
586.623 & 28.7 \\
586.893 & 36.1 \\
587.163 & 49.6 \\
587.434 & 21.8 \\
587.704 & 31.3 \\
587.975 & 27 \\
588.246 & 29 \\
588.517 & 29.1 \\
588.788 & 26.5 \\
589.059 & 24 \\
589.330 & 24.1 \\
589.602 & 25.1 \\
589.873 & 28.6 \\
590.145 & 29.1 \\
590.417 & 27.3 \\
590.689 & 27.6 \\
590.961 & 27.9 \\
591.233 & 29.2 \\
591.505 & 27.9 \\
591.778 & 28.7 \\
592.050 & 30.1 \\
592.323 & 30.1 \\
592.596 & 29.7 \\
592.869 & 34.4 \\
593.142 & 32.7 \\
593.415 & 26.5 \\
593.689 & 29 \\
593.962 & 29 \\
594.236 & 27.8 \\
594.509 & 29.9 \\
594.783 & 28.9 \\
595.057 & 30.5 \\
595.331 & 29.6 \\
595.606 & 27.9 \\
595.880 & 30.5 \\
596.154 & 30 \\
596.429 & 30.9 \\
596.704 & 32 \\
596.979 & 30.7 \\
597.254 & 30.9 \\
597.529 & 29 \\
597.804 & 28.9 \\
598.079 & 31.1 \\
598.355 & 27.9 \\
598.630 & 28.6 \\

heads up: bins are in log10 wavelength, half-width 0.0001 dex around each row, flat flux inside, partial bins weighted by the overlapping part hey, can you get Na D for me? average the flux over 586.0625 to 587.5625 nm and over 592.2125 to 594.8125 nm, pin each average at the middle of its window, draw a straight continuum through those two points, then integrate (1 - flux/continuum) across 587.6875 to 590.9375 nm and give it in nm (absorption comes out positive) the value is 0.416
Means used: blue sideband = 32.1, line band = 27.3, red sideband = 29.8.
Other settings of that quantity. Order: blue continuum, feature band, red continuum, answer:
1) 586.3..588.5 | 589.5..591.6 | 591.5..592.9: 0.18 nm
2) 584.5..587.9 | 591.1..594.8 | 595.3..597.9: 0.09 nm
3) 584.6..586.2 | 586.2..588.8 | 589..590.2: -0.30 nm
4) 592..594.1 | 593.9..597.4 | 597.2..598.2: 0.01 nm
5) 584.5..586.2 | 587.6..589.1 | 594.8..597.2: 0.08 nm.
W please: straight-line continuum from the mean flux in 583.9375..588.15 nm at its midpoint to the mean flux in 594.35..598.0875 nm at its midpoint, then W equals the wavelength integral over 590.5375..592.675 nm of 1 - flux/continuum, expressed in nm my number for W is 0.10 nm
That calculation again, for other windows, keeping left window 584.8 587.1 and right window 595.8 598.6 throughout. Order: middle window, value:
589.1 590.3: 0.147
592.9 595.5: 0.056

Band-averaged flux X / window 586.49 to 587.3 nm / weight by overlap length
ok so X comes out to 38.1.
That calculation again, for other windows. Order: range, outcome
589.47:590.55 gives 27.5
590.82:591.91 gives 28.4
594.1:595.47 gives 29.3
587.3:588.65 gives 27.6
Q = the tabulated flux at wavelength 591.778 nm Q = 28.7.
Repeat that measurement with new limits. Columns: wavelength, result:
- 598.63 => 28.6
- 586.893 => 36.1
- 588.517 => 29.1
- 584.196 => 31.4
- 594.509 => 29.9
